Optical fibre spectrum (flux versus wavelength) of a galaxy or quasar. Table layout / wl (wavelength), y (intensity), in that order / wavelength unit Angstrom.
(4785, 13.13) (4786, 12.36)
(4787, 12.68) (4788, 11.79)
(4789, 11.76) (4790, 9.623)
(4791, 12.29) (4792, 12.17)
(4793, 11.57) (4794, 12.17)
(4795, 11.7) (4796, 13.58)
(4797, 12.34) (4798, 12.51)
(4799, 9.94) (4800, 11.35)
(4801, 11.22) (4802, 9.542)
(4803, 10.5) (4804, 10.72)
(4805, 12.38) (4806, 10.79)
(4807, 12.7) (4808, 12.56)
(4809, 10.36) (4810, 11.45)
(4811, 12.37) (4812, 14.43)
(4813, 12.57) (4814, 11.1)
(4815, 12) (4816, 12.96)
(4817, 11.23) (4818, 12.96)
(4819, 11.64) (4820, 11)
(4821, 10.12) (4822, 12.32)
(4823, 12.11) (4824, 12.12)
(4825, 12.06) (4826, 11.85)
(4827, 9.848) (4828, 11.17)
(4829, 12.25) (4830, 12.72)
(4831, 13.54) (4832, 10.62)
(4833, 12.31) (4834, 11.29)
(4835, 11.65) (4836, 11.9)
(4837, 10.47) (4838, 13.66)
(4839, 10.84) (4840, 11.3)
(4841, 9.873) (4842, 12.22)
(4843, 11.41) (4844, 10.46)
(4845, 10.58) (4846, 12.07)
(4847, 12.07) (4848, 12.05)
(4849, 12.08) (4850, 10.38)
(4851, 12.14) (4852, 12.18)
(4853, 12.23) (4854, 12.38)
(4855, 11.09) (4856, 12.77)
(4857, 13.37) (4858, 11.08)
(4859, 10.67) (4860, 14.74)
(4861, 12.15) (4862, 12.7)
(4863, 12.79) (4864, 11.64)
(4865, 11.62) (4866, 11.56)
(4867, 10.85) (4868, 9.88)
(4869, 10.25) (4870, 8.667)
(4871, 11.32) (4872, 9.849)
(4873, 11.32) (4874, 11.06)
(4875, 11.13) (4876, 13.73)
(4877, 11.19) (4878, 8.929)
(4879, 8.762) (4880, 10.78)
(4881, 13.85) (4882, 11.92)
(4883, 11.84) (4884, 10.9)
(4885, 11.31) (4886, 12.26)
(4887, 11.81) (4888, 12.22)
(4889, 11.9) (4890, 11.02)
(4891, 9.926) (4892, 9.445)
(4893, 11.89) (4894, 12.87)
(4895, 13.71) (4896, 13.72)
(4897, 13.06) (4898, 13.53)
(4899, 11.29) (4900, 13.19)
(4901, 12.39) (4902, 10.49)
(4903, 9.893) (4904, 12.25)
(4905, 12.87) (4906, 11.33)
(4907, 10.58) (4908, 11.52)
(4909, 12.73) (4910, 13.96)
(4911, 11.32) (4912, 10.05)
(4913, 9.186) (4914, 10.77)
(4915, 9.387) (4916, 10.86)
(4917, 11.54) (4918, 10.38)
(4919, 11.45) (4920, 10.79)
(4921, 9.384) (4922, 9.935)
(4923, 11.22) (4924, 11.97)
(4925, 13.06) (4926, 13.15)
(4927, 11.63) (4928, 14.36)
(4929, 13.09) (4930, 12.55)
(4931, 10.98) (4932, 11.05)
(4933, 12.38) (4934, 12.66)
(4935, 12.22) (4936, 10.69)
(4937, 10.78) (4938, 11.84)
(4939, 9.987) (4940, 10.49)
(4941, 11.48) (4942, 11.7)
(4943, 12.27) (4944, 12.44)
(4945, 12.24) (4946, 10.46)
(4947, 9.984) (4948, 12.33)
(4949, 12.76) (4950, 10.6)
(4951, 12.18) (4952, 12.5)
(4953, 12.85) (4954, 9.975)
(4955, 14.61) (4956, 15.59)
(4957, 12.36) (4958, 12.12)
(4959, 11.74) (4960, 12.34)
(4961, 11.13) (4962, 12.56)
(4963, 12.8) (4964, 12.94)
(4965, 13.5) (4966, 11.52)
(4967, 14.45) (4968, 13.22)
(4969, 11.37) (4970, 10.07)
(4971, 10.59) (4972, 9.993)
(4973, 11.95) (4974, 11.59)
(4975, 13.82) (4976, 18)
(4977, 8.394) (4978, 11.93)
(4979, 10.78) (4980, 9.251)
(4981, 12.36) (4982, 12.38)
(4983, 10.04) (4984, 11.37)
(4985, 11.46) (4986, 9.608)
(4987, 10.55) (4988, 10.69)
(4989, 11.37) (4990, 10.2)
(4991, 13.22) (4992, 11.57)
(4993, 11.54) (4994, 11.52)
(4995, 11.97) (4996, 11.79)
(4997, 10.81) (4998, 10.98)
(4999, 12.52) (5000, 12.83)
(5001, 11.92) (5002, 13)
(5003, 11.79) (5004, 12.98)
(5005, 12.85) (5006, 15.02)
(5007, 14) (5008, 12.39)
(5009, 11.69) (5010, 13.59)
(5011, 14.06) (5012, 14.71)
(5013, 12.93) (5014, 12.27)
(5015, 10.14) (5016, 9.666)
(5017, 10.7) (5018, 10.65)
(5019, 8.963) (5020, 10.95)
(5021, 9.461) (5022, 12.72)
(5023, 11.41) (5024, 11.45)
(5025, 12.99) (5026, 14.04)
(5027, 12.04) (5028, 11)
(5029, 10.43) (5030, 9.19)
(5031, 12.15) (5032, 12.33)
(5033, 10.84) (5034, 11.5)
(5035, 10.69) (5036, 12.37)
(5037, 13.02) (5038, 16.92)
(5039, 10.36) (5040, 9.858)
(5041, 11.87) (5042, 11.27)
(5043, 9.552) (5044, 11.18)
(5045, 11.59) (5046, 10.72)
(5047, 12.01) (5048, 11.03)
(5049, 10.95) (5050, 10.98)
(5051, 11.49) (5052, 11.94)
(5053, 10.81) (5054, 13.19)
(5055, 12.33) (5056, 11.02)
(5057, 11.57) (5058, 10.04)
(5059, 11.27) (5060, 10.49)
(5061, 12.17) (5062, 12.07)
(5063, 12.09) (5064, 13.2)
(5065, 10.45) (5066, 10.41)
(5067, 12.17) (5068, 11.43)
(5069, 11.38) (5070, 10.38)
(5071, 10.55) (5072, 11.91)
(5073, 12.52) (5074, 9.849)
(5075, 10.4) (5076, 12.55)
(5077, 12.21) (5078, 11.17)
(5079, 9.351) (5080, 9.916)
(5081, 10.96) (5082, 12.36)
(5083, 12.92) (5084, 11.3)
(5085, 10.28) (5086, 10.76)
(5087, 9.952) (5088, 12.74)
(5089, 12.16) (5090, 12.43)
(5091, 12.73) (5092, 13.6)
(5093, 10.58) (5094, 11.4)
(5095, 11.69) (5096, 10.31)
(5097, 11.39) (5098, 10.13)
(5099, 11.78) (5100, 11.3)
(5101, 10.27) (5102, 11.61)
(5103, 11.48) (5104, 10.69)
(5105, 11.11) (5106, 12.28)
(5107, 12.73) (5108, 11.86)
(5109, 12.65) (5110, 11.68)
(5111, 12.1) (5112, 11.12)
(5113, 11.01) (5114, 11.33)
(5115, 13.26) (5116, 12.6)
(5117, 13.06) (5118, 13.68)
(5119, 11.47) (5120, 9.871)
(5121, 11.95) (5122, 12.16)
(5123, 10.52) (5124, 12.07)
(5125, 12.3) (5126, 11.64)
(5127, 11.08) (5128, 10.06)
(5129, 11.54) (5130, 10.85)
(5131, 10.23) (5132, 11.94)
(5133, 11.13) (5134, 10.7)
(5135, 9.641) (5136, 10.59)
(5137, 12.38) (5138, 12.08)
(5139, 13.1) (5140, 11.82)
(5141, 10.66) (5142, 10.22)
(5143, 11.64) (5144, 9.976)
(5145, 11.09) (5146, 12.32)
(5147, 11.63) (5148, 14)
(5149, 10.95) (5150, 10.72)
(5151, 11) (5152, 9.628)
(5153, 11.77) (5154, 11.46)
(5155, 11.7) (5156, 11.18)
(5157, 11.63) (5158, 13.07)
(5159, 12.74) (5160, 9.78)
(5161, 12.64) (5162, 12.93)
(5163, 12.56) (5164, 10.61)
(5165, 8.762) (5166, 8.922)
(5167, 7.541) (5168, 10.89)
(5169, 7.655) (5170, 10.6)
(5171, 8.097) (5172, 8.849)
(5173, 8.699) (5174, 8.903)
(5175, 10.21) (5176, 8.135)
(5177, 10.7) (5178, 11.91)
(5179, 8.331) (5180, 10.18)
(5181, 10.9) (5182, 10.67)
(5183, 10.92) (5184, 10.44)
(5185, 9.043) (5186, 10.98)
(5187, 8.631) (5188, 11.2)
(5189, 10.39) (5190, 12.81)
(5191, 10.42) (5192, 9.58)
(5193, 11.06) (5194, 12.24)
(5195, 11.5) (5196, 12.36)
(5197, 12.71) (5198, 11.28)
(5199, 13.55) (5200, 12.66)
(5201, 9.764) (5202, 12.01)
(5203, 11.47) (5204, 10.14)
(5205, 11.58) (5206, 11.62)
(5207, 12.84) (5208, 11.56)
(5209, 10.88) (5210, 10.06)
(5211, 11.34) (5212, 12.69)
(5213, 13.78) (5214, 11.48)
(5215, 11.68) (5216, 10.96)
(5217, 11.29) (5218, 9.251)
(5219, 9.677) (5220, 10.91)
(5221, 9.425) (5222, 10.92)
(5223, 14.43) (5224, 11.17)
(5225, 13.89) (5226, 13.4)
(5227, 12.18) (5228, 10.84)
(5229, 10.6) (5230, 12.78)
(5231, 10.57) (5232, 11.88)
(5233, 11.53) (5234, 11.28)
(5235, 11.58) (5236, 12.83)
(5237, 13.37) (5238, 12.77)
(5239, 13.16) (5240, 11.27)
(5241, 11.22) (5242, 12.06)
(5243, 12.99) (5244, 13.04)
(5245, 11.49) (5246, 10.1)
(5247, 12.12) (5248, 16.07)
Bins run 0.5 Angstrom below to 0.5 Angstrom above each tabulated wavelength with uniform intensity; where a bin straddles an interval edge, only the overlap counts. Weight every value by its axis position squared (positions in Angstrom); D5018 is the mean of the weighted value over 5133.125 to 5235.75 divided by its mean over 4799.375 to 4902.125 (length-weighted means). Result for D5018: 1.09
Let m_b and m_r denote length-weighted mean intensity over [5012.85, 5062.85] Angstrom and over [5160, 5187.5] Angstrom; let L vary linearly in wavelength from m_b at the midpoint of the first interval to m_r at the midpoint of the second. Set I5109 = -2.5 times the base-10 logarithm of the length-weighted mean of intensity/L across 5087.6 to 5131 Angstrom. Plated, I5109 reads -0.10 mag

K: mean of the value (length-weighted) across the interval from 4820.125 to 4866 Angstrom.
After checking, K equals 11.8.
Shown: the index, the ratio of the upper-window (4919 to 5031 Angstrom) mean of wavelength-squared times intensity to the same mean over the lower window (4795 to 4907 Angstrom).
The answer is 1.07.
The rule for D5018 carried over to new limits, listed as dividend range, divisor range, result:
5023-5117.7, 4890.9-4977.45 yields 1.03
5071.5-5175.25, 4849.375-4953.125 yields 1.06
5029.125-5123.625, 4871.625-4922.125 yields 1.08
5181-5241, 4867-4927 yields 1.14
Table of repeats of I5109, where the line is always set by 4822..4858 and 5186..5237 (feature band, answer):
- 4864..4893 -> 0.06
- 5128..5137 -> 0.07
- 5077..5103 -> 0.02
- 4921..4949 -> 0.00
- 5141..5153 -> 0.03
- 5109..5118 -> -0.05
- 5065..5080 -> 0.05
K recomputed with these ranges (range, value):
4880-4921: 11.6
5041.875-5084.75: 11.3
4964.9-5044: 11.8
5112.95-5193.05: 10.9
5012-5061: 11.4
